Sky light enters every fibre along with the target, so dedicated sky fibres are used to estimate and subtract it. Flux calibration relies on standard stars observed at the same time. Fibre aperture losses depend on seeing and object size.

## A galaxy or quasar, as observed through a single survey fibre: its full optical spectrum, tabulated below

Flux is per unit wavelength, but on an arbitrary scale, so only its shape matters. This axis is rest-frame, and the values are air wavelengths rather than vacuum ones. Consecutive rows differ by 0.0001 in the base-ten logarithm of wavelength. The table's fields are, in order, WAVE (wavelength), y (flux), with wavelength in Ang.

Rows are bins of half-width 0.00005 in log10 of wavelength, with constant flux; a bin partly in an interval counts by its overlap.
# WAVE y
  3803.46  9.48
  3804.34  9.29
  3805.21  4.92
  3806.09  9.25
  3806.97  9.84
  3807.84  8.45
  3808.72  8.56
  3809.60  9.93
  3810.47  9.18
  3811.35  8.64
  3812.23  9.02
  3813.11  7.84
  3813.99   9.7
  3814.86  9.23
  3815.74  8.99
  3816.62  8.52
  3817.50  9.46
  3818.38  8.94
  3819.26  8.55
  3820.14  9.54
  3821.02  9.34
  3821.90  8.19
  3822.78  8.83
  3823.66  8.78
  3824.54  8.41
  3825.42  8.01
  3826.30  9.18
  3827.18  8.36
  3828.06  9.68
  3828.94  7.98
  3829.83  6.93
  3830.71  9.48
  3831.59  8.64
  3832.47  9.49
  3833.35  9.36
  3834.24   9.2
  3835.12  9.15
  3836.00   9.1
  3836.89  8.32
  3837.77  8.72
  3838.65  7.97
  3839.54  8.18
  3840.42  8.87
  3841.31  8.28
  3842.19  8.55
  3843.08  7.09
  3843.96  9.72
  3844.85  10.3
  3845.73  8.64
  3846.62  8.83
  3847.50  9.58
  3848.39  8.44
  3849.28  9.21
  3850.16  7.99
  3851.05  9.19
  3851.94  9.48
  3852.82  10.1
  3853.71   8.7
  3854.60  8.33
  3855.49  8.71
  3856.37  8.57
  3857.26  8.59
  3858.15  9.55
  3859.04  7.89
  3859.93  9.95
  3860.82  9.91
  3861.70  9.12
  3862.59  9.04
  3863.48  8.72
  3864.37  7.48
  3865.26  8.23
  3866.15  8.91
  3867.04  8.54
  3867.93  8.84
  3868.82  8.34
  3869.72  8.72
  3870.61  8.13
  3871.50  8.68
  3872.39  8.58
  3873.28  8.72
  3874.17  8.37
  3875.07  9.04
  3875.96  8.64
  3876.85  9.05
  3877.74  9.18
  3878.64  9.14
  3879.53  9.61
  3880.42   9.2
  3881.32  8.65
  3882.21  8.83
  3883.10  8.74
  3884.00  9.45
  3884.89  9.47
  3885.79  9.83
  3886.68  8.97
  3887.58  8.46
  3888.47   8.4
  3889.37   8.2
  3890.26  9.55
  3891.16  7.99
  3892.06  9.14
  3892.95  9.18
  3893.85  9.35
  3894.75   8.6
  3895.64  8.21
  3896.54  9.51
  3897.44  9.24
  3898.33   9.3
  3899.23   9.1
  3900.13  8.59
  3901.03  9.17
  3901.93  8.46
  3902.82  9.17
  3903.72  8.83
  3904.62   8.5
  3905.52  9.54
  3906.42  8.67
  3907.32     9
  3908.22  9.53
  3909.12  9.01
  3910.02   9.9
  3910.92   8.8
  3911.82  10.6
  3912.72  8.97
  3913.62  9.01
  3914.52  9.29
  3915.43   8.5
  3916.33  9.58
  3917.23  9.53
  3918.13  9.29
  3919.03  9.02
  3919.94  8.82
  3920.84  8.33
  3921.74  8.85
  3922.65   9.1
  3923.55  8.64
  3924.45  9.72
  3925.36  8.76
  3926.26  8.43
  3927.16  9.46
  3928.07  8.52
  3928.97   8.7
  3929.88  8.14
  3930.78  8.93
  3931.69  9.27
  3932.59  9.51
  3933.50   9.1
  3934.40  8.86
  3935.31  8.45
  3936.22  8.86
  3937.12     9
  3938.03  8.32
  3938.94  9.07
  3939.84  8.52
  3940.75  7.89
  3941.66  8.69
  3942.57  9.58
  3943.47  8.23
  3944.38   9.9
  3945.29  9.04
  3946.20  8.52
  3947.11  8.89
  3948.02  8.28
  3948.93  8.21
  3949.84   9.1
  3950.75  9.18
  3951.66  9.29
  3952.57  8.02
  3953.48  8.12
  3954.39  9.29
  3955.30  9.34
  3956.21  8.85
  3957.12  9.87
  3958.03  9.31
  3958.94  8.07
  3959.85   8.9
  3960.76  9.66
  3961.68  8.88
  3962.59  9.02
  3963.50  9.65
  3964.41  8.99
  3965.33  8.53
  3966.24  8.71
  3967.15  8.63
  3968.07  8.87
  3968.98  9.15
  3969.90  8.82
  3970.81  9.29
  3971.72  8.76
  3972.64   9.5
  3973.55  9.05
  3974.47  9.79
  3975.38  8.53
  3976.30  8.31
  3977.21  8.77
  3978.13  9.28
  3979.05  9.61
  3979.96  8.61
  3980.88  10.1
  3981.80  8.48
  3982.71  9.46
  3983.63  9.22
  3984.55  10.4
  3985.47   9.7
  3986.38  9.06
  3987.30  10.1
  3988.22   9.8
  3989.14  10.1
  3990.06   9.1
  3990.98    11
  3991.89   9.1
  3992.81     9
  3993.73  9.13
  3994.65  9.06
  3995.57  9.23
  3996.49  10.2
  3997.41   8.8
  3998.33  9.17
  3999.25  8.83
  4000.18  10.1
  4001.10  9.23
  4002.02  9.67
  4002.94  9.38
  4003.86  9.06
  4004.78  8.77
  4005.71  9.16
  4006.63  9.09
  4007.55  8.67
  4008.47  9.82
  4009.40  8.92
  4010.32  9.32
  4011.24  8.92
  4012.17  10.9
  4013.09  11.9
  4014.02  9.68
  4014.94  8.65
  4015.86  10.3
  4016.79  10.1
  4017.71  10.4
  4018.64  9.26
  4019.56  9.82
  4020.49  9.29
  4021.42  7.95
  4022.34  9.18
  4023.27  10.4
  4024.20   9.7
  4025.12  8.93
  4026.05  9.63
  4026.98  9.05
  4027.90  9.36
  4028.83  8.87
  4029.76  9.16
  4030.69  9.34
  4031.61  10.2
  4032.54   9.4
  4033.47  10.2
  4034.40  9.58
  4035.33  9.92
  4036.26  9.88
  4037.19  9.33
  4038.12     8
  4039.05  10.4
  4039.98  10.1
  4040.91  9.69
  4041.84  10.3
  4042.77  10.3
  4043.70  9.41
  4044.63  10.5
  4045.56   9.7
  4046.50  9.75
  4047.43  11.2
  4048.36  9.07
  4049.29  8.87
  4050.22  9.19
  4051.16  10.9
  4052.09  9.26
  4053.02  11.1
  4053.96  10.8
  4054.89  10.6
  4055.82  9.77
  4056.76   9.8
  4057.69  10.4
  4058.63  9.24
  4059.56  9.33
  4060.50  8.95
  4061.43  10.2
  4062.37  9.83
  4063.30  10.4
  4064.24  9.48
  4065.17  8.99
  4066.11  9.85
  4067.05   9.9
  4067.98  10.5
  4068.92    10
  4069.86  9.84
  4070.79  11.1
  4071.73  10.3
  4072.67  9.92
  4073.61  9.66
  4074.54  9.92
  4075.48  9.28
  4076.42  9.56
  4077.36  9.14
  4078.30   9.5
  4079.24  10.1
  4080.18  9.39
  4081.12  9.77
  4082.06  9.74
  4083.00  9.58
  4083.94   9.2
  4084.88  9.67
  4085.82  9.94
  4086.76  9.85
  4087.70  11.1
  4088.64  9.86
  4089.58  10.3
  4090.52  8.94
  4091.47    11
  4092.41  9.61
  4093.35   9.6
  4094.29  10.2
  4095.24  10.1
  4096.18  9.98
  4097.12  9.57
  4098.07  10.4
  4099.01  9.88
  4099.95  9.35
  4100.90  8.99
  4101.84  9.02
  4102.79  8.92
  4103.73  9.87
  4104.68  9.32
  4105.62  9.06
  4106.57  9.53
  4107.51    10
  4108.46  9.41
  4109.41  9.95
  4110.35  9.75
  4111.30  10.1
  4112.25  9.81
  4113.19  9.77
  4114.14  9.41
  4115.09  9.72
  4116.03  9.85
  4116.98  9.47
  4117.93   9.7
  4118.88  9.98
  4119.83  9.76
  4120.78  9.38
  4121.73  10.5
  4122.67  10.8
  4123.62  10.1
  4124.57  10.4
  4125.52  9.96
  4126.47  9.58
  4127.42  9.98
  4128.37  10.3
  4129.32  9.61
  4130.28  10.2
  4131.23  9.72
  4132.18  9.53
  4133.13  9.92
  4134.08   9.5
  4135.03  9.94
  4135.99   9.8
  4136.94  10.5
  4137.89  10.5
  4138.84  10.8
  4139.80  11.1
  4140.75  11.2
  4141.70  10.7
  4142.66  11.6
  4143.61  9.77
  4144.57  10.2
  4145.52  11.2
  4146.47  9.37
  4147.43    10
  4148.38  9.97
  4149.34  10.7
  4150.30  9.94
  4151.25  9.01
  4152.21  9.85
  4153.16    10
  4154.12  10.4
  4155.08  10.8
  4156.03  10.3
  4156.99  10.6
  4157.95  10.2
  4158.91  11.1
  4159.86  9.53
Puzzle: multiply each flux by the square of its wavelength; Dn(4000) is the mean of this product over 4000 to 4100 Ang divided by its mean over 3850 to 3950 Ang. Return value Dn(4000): 1.18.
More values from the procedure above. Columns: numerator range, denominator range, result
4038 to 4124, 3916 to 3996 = 1.16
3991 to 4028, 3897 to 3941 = 1.10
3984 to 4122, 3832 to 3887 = 1.20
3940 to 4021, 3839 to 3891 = 1.11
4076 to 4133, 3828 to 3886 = 1.25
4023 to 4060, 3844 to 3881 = 1.20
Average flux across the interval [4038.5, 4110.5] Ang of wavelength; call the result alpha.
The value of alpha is 9.83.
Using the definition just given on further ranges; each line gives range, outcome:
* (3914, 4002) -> 9.07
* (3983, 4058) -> 9.64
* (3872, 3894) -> 8.94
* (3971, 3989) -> 9.3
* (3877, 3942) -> 8.98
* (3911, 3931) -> 9.01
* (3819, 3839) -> 8.76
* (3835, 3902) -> 8.85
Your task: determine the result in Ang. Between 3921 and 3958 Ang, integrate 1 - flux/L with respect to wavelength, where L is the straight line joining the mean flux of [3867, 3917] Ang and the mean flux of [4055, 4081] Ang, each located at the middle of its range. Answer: 1.33 Ang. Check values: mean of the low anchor 8.97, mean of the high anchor 9.8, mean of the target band 8.86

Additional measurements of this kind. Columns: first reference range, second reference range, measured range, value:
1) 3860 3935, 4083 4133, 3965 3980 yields 0.5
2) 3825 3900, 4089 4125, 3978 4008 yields -0.1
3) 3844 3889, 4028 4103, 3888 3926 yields 0.3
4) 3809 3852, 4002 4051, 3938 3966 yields 1.2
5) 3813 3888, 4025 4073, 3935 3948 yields 0.7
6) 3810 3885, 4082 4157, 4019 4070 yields -0.4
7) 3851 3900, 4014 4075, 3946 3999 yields 1.4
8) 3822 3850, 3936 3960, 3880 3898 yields -0.3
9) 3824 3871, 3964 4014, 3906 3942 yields 0.4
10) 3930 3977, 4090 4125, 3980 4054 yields -2.6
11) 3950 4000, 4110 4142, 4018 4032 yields 0.2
